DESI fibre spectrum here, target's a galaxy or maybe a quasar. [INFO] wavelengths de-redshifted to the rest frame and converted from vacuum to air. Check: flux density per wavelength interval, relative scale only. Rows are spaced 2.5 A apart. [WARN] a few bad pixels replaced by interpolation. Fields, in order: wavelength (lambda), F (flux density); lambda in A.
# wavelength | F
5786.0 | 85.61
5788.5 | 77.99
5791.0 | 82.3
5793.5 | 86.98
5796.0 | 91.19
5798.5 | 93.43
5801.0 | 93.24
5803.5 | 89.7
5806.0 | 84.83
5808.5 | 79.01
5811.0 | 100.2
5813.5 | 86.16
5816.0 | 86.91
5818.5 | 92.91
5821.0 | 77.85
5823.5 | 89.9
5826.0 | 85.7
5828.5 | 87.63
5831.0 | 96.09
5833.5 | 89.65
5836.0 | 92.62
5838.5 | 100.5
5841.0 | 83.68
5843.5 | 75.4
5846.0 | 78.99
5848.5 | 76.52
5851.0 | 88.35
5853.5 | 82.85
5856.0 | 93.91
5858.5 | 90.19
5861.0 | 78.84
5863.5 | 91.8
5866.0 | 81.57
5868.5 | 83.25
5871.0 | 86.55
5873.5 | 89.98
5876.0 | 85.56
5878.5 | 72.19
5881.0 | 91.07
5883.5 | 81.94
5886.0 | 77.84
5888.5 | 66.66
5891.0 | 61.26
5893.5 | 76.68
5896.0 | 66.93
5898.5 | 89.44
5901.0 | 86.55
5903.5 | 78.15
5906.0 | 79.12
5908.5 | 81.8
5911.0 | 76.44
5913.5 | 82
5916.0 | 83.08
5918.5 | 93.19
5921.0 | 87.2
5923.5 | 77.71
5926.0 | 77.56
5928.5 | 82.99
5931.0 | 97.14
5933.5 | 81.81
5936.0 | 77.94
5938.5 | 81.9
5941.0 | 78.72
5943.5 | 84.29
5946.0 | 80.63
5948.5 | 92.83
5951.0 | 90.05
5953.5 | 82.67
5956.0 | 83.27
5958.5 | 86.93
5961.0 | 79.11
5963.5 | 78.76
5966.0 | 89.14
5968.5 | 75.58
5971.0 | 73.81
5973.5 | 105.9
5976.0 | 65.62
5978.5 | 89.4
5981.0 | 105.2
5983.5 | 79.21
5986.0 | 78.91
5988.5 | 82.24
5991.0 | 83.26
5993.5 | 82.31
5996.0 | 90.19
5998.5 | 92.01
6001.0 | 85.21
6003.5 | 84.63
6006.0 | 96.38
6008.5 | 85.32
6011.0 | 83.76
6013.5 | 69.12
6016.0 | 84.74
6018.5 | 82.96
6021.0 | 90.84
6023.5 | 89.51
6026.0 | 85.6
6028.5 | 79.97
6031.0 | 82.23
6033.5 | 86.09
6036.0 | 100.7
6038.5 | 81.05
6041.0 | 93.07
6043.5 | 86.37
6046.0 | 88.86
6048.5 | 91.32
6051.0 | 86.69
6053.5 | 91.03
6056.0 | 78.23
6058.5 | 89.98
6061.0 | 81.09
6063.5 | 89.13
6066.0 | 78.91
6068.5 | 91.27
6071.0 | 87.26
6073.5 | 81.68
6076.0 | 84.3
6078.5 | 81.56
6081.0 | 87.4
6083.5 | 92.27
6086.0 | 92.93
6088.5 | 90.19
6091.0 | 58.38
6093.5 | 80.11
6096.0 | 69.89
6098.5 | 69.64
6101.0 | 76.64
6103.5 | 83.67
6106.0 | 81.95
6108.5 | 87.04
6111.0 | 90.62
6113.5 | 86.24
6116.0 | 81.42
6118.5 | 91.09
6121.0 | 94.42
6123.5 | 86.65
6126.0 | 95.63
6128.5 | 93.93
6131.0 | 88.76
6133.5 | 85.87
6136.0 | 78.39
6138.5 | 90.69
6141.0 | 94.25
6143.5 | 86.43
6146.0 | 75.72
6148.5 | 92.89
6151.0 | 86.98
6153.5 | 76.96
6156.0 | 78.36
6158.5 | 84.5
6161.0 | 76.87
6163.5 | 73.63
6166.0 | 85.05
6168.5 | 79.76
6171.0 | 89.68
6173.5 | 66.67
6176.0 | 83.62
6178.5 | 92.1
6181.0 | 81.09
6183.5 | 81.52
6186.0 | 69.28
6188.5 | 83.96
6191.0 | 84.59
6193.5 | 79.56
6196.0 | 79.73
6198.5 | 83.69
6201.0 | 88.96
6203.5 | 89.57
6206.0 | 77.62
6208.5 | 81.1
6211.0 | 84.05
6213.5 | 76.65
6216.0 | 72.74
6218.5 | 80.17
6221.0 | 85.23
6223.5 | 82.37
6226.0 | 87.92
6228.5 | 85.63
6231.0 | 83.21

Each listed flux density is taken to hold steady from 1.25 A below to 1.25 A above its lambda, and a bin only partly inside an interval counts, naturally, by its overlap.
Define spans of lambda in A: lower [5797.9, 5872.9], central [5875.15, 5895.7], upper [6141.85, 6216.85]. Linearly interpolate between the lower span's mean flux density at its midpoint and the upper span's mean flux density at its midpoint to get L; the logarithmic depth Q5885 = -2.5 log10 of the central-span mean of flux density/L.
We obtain 0.14 mag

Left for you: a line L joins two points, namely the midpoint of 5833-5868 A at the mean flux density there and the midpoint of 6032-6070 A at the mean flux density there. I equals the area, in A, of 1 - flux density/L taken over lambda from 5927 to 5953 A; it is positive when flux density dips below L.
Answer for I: 0.6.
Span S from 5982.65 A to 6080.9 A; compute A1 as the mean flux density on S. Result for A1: 85.6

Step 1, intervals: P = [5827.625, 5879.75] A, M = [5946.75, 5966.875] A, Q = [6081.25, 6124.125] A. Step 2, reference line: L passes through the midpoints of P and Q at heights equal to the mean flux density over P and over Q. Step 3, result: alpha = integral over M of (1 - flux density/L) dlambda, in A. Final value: -0.1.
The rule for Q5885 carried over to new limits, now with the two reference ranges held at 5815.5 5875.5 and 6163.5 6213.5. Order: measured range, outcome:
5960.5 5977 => 0.05 mag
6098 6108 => 0.05 mag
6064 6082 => -0.02 mag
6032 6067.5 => -0.04 mag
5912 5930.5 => 0.02 mag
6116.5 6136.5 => -0.08 mag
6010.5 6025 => 0.01 mag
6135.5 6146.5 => -0.05 mag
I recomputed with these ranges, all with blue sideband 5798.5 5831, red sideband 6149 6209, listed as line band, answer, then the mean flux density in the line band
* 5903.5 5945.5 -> 1.86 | 82.5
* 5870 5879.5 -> 0.38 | 83.8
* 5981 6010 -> -0.43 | 86.3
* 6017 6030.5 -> -0.17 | 85.6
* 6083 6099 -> 0.84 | 78.9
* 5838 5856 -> 0.82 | 83.8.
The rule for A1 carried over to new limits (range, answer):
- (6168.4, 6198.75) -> 81.1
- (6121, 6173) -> 85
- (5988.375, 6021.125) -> 85.1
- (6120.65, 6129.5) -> 92.4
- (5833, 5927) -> 82.5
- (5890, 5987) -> 82.6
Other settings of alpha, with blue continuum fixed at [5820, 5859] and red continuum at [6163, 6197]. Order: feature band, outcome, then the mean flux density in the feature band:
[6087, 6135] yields -1.0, 83.8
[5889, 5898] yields 1.7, 69.9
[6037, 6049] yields -0.7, 88.2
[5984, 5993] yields 0.3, 81.4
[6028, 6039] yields -0.4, 86.8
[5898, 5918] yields 0.8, 82.2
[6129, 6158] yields -1.3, 85.2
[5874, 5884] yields 0.3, 83.3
